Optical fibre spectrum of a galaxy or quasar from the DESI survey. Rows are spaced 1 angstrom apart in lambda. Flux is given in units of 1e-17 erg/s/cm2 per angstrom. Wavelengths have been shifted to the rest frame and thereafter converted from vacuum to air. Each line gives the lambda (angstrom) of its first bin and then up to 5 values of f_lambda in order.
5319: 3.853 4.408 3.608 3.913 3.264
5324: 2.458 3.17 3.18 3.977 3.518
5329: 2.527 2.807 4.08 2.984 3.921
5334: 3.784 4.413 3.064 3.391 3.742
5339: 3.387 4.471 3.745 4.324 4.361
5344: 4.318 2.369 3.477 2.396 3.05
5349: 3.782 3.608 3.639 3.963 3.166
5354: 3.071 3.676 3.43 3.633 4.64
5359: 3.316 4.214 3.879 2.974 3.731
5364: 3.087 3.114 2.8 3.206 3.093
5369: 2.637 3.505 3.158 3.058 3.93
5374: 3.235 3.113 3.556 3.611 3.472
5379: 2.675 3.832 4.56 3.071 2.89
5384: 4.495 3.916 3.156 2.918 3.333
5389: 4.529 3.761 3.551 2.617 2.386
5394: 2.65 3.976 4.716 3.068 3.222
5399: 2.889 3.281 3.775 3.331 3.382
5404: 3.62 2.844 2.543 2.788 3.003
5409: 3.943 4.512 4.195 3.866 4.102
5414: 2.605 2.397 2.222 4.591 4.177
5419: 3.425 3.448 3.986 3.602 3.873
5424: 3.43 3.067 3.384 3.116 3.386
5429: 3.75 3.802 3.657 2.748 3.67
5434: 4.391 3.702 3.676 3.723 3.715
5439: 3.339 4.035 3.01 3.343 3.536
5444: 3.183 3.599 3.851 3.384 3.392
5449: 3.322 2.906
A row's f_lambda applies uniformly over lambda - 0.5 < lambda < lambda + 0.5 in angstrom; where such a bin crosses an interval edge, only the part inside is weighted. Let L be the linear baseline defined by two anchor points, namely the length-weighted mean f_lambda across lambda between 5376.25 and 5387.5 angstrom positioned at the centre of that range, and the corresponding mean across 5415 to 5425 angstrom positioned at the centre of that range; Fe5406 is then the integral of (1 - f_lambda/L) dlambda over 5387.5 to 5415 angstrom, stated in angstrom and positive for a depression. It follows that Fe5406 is 0.96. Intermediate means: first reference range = 3.51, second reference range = 3.55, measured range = 3.41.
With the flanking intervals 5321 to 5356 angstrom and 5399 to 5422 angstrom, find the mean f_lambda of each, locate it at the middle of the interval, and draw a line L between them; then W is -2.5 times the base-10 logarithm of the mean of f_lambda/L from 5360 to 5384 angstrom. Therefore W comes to 0.04 mag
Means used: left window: 3.5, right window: 3.45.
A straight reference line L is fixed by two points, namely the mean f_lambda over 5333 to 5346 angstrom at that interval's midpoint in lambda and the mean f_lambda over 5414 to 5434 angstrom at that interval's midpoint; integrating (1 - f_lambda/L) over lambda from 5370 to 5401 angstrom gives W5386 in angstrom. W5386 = 1.5 angstrom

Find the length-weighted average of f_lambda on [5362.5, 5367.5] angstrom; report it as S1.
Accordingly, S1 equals 3.19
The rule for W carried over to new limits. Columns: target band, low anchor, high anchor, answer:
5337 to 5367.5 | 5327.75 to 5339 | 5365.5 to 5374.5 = -0.072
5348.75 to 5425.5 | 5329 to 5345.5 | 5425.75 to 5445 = 0.047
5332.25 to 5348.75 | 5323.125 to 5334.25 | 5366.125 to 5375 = -0.113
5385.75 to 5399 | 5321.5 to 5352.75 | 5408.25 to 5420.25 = 0.070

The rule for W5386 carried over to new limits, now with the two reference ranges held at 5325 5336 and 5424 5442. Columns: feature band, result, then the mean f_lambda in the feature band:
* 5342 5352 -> -0.1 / 3.51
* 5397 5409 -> 1.1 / 3.18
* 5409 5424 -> -0.5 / 3.65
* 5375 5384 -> 0.0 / 3.5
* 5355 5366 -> -0.2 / 3.57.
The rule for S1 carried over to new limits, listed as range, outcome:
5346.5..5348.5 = 2.72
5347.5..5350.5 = 3.48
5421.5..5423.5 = 3.74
